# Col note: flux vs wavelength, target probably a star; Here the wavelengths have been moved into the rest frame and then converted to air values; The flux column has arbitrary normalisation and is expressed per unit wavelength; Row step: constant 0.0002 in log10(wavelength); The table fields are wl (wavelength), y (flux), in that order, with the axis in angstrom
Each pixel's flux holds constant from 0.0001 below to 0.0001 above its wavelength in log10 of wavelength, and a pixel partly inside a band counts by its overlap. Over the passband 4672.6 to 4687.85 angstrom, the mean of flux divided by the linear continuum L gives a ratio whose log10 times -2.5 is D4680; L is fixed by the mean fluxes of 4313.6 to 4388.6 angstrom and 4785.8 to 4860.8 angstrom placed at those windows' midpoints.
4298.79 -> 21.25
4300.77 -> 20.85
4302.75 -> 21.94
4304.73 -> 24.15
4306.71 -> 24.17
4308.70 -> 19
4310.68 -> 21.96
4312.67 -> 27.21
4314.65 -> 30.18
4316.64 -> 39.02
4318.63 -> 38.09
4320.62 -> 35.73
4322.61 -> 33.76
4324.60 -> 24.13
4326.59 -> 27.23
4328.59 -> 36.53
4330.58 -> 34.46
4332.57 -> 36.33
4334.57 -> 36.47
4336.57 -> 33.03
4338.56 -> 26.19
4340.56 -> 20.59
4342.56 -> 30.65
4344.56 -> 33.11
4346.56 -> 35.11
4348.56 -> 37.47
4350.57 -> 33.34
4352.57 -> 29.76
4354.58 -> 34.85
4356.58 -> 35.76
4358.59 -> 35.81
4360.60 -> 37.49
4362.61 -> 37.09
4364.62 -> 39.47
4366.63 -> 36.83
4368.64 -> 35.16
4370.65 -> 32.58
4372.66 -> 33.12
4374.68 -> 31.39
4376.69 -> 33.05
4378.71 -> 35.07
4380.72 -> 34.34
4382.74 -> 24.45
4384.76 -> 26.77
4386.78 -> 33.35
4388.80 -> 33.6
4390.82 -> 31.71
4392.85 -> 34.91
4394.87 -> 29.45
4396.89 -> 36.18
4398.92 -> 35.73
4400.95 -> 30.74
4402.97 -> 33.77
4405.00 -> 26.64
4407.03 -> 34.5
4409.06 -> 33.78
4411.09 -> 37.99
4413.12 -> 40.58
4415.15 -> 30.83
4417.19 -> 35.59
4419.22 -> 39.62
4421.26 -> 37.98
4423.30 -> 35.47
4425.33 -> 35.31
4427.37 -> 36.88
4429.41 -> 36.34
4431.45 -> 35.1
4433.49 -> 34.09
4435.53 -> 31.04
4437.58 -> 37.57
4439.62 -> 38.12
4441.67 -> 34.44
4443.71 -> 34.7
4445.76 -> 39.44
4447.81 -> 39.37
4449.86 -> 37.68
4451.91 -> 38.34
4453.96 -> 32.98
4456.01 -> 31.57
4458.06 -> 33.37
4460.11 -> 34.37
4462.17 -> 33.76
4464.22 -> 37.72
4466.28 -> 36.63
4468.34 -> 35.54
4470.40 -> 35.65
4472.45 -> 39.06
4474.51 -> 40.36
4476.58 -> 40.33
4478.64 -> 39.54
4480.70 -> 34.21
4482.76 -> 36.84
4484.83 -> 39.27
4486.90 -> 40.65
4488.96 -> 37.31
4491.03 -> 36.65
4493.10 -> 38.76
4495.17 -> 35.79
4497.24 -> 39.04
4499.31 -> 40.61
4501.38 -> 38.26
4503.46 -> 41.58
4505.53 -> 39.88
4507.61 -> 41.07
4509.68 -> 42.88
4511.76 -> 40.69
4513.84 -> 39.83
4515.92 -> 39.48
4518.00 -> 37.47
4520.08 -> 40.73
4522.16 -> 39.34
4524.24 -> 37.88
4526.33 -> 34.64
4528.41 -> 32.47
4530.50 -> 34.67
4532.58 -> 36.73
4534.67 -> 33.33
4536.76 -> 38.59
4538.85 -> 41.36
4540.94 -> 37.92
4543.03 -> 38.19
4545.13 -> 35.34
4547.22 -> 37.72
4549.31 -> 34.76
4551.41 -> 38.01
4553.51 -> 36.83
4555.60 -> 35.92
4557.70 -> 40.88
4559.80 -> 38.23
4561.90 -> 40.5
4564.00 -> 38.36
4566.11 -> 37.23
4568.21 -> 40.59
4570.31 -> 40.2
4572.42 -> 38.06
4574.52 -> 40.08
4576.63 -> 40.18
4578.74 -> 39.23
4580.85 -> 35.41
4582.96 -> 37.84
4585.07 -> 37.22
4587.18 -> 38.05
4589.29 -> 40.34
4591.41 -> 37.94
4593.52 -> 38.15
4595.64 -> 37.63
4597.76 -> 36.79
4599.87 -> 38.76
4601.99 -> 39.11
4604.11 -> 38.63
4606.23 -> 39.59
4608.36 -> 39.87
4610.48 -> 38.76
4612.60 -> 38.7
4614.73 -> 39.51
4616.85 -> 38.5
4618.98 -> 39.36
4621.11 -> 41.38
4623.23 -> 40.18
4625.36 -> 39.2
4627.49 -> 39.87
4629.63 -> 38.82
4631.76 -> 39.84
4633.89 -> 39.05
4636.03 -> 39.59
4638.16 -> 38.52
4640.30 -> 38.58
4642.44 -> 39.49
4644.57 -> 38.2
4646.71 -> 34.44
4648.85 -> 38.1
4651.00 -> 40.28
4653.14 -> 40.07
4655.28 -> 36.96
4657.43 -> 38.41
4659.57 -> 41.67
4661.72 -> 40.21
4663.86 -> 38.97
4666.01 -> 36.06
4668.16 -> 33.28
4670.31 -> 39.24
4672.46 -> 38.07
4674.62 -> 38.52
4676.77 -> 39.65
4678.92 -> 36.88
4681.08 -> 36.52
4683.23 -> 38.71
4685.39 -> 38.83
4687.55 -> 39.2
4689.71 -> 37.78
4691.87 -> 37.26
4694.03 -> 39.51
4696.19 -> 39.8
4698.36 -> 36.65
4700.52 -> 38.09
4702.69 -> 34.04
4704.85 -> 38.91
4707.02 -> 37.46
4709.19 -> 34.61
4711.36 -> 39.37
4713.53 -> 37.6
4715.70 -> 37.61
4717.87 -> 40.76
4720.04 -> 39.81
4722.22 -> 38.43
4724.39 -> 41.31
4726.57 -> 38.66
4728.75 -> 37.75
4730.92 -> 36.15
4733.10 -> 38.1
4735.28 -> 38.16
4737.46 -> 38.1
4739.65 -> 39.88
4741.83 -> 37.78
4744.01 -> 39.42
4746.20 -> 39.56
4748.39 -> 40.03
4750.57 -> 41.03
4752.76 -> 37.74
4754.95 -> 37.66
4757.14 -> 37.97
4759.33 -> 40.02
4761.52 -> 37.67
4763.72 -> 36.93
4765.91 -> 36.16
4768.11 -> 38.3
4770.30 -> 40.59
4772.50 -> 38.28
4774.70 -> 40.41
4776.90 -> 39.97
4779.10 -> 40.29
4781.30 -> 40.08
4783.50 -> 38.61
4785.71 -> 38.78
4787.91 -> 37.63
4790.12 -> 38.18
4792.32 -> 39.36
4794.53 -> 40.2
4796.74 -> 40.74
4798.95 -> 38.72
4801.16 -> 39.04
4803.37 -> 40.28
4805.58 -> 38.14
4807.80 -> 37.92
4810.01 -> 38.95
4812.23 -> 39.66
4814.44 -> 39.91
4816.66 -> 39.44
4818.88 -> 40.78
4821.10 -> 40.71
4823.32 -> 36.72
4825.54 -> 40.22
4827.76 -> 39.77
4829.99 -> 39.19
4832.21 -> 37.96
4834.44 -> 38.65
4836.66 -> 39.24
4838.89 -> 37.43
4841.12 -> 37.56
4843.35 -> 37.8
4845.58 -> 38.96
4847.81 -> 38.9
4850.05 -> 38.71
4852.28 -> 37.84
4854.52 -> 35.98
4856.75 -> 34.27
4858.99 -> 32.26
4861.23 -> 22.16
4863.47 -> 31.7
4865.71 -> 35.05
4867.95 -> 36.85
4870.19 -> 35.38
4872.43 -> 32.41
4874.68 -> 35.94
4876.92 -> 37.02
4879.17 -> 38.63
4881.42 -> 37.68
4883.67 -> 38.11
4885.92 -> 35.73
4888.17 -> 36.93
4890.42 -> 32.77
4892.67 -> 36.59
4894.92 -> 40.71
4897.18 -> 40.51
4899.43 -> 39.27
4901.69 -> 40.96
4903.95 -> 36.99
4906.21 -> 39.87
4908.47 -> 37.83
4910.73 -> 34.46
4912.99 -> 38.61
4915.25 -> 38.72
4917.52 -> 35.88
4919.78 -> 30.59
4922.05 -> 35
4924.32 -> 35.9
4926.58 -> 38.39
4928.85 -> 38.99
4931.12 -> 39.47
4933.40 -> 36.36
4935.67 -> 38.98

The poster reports -0.04 mag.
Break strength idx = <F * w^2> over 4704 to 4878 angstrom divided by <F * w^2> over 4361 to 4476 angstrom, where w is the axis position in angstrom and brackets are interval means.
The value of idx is 1.28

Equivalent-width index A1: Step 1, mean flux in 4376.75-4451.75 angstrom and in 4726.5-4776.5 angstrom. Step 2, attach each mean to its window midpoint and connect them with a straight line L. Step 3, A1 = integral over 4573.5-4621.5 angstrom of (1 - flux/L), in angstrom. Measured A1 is -2.58 angstrom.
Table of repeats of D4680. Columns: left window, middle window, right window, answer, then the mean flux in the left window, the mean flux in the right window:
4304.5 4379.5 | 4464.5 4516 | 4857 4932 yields -0.16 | 32.3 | 36.3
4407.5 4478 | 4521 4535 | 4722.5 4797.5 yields 0.04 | 36.2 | 38.9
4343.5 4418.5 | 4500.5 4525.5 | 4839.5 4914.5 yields -0.16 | 33.8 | 36.5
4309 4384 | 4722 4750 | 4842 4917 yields -0.10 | 32.7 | 36.5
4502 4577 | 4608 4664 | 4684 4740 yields -0.02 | 38.4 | 38.2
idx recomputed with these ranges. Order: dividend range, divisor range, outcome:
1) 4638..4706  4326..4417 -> 1.31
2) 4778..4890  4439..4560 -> 1.15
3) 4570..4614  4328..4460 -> 1.23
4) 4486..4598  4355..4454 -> 1.17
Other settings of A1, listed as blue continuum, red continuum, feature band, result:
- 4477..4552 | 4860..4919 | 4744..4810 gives -3.7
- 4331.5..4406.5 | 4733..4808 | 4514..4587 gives -4.4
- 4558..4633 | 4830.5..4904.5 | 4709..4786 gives -2.3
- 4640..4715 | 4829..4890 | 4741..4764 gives -0.9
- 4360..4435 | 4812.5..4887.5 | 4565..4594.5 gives -2.7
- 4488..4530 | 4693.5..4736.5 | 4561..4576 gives -0.3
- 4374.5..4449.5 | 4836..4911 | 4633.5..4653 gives -1.7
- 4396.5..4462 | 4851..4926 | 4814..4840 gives -2.3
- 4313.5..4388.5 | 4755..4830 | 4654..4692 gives -0.7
